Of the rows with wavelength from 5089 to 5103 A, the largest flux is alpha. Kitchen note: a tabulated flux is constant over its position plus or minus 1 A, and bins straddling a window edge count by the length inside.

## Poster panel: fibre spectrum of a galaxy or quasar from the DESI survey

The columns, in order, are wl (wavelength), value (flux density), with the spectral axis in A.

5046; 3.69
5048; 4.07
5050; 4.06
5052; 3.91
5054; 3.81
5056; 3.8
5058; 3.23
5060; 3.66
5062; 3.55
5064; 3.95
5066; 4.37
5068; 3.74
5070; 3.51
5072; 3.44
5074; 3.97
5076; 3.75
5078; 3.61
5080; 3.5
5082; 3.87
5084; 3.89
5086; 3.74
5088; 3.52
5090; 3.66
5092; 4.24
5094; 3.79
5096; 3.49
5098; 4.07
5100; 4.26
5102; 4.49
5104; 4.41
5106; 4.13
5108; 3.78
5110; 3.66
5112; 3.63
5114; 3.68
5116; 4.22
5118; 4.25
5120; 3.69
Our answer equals 4.49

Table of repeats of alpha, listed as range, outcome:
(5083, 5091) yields 3.89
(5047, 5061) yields 4.07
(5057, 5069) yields 4.37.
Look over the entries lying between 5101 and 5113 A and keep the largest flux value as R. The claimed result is 4.49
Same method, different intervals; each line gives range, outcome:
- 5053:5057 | 3.81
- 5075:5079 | 3.75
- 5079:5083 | 3.87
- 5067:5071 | 3.74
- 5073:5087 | 3.97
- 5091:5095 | 4.24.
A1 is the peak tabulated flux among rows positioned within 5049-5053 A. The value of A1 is 4.06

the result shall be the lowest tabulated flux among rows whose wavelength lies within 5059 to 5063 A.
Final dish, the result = 3.55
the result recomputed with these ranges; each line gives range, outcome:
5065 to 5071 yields 3.51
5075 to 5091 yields 3.5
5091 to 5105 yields 3.49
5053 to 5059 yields 3.23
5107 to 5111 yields 3.66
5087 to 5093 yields 3.52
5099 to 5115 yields 3.63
